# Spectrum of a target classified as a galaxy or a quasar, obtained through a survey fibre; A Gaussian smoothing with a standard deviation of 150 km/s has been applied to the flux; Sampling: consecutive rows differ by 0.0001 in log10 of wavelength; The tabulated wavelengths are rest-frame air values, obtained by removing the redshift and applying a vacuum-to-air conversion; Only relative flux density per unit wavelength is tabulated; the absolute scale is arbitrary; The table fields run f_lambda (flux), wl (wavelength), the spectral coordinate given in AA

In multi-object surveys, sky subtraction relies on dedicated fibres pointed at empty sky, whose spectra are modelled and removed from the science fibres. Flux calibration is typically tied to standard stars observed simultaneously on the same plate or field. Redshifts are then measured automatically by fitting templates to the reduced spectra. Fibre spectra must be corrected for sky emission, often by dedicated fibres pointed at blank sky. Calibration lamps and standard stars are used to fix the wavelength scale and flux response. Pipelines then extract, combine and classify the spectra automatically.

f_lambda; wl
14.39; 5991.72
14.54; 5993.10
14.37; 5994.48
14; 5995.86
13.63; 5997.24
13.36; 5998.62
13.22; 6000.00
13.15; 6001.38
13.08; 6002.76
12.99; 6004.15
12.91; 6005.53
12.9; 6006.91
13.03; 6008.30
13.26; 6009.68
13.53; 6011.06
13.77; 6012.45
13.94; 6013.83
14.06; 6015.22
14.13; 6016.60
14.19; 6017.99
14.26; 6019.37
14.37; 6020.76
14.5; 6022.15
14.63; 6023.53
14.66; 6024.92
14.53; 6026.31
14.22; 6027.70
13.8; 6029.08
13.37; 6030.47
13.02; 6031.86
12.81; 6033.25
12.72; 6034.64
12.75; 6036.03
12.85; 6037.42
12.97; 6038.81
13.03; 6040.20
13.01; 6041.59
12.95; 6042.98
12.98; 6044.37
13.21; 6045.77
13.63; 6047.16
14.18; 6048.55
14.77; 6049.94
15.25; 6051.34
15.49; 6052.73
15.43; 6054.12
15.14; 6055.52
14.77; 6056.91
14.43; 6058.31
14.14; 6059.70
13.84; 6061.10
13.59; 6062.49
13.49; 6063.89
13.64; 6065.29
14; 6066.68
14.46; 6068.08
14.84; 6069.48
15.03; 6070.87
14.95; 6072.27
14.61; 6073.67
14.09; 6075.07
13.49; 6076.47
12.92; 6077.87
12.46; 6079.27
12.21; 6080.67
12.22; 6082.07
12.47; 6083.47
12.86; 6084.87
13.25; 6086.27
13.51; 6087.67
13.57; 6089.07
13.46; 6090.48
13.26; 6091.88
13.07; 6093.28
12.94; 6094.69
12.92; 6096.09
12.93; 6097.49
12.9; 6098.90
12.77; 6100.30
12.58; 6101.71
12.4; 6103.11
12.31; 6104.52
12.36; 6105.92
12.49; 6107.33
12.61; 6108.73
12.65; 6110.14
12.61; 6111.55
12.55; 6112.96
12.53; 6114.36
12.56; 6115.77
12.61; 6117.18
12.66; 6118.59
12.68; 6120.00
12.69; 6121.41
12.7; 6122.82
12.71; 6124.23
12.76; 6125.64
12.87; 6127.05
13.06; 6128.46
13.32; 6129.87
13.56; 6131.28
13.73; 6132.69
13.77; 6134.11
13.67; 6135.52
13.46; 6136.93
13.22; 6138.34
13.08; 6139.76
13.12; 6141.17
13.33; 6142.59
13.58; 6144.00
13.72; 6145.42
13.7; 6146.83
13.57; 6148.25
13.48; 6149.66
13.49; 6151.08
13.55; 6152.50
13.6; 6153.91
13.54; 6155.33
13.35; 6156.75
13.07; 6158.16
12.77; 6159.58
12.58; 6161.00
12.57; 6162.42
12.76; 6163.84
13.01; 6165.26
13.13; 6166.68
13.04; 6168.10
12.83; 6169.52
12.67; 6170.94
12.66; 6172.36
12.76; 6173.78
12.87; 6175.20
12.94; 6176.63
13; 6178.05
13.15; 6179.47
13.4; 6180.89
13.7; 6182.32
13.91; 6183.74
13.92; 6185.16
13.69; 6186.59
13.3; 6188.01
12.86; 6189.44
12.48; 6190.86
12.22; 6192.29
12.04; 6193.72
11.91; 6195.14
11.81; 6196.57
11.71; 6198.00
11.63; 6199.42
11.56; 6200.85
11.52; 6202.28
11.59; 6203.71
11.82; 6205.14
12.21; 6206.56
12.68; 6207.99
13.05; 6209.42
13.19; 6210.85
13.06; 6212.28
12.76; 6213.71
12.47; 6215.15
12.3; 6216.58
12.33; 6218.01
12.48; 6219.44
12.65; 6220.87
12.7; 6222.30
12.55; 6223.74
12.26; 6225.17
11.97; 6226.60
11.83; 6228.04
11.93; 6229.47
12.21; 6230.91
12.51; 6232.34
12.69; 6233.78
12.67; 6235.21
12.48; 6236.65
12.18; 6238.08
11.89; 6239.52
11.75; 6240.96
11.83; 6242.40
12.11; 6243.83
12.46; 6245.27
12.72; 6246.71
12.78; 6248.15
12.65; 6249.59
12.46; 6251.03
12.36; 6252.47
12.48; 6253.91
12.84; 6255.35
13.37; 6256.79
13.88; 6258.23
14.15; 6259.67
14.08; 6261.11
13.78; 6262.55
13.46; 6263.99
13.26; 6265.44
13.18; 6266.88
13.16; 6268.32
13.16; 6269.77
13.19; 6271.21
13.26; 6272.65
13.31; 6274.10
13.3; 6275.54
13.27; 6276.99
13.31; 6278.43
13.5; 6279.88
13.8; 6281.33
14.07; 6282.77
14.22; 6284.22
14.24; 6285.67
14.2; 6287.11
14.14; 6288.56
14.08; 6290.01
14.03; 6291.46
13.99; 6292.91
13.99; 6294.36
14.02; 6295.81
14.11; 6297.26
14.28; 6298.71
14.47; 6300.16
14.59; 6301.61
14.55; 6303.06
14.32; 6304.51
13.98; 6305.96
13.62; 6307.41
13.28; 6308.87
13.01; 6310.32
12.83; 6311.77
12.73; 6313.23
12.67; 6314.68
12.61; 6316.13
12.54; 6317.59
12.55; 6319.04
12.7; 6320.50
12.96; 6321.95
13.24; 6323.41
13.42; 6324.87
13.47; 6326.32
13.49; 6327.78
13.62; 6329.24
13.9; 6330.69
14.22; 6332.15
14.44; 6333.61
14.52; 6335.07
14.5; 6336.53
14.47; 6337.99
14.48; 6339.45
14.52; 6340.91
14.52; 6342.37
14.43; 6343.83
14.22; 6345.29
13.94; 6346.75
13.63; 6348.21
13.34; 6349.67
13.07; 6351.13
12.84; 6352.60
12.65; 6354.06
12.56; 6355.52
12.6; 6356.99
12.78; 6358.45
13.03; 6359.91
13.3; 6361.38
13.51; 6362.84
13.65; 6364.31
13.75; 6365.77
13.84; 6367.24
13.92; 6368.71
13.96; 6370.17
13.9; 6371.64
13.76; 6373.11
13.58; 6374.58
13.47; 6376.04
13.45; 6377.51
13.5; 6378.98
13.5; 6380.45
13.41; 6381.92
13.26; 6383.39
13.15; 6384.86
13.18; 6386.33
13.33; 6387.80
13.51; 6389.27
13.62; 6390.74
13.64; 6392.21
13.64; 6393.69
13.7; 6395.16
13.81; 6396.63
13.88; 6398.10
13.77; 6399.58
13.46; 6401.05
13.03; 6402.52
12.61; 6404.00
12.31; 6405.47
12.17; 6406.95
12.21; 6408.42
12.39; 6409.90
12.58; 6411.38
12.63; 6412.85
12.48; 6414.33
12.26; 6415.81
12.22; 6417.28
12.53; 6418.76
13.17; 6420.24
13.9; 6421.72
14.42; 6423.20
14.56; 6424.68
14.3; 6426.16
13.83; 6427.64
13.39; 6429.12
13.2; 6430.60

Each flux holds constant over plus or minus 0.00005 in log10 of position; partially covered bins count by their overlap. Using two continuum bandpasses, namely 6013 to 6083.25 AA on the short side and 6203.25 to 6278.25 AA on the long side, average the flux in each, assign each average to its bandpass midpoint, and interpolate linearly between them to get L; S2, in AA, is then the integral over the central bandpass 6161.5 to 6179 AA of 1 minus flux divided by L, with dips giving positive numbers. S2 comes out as 0.4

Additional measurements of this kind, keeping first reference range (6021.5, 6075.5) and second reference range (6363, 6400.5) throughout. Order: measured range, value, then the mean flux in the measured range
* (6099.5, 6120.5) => 2.06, 12.6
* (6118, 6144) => 1.40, 13.1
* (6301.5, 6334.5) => 0.66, 13.4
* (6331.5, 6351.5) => -0.78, 14.2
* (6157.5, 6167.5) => 0.73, 12.8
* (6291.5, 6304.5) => -0.51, 14.2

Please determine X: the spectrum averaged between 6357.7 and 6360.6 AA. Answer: 12.9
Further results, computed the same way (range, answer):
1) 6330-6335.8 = 14.3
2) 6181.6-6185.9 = 13.8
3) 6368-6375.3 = 13.8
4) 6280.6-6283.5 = 13.9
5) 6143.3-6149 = 13.6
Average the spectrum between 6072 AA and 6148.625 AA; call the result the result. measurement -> 13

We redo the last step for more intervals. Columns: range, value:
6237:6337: 13.4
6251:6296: 13.6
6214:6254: 12.3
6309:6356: 13.5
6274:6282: 13.4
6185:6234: 12.4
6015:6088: 13.8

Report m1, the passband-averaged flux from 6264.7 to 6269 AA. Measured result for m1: 13.2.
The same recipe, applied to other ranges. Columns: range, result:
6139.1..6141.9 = 13.1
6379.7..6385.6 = 13.3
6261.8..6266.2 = 13.5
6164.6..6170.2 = 13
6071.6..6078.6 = 14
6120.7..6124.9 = 12.7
